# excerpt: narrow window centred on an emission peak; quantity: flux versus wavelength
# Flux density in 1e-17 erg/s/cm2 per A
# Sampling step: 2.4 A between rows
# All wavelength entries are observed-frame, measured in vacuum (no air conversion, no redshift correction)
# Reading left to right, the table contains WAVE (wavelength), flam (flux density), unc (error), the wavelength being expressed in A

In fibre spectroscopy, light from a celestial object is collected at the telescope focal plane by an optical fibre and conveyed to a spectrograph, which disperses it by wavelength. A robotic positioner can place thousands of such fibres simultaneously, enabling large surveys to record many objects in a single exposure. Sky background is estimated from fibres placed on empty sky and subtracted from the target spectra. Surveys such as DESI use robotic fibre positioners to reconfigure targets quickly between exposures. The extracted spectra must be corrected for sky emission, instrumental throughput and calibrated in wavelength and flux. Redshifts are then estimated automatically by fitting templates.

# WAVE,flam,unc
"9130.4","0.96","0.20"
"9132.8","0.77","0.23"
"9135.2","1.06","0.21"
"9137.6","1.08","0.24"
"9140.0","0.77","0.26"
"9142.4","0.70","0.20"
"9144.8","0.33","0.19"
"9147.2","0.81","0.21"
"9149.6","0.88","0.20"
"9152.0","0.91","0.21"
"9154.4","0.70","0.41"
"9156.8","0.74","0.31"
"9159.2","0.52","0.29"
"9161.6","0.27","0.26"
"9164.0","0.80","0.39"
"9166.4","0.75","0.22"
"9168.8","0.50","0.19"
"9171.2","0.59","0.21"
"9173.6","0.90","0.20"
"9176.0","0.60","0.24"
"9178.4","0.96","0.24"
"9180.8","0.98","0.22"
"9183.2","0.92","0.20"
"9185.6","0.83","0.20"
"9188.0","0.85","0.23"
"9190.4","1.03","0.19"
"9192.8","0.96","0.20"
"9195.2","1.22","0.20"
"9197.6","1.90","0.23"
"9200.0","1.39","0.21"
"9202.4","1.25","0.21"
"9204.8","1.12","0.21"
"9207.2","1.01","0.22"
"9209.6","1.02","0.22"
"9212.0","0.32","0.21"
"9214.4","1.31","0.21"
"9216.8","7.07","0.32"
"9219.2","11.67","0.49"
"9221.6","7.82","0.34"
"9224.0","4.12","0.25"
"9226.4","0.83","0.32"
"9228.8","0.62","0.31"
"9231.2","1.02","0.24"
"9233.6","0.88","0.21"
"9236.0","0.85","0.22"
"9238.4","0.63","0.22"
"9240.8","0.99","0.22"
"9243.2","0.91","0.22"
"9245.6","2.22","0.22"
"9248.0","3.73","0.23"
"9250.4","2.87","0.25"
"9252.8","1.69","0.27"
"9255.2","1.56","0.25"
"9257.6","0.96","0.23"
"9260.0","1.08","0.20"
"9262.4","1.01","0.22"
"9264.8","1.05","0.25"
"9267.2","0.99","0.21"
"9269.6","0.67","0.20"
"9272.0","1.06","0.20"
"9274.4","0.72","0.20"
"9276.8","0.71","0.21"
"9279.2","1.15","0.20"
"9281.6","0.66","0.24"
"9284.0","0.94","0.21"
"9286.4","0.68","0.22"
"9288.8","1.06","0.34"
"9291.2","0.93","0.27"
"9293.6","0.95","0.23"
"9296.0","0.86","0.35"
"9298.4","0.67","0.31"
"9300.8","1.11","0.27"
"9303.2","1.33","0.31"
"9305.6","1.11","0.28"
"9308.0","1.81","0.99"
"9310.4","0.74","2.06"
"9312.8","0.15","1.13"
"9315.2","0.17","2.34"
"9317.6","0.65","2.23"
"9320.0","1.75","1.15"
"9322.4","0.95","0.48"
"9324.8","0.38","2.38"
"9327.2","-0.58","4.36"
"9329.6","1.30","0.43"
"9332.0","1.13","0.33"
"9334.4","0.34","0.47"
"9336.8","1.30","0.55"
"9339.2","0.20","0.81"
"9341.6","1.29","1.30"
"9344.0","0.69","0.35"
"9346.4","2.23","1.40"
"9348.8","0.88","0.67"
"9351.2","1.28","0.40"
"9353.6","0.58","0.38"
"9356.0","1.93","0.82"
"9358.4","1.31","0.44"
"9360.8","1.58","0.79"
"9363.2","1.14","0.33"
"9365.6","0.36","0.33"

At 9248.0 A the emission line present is [N II]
